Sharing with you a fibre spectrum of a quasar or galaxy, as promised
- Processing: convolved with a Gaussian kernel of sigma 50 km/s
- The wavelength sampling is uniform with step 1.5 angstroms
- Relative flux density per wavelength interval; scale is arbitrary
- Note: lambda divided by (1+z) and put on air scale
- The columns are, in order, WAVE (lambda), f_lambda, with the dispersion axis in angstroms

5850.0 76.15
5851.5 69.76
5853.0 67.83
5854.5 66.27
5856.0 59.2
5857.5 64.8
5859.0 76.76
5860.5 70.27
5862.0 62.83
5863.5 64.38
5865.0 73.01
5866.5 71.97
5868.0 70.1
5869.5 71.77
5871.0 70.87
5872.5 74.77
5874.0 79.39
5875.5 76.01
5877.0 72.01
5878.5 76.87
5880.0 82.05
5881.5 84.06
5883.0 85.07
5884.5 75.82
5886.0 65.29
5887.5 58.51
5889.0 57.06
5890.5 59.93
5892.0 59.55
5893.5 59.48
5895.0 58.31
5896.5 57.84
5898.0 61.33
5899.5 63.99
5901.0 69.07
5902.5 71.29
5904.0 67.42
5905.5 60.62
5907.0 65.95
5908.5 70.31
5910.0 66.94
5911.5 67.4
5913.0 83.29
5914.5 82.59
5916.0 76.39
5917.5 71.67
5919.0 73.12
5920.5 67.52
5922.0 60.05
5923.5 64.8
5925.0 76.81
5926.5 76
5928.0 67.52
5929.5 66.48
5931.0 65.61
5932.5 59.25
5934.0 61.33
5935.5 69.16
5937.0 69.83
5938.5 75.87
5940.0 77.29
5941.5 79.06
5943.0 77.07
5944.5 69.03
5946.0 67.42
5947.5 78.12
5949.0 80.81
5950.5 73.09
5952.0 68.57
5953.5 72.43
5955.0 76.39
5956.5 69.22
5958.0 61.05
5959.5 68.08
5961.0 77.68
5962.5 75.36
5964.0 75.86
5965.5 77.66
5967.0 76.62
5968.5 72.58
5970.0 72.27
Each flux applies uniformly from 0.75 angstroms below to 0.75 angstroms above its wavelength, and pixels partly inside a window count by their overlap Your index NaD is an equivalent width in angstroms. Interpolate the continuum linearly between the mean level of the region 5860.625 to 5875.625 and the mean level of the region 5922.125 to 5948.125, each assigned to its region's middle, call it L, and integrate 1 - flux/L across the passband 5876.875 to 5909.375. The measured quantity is 1.68 angstroms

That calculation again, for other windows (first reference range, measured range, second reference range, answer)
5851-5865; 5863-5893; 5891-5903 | -3.1 angstroms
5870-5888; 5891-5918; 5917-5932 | 1.6 angstroms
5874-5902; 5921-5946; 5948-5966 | 0.6 angstroms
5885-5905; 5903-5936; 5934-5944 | -0.3 angstroms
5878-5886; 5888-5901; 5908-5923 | 2.8 angstroms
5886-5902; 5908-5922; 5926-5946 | -1.5 angstroms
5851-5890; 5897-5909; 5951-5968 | 0.9 angstroms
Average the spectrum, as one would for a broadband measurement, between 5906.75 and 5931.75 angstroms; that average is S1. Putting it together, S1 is 70.8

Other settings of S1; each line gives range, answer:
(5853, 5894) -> 70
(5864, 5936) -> 69.3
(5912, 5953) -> 71.7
